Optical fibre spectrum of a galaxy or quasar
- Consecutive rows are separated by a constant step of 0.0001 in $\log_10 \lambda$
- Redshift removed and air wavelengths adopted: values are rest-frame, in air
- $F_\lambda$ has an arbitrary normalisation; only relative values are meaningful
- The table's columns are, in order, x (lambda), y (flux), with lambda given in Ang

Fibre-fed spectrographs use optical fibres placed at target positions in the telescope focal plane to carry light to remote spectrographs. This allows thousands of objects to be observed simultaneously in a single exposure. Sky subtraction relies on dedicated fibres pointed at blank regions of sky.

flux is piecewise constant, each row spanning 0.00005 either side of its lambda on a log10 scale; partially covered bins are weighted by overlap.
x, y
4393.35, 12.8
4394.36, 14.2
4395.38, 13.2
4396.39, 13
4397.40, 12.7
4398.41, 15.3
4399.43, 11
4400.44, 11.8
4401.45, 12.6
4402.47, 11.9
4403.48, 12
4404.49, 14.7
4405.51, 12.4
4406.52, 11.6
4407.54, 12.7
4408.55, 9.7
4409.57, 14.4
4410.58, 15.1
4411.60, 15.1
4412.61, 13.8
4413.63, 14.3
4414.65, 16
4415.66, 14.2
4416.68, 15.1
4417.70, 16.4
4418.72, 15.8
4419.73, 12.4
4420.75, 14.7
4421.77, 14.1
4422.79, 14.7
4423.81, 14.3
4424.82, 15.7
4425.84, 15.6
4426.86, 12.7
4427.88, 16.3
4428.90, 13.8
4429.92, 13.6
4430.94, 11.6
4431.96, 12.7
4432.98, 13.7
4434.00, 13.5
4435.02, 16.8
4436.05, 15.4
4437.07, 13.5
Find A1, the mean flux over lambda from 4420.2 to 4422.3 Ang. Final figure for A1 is 14.3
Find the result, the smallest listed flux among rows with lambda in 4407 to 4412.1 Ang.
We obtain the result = 9.7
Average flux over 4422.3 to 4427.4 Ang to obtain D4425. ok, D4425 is 14.6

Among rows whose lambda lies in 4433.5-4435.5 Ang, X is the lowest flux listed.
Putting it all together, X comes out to 13.5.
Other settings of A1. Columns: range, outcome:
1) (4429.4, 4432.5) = 12.7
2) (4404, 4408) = 12.8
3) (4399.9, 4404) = 12.1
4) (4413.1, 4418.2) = 15.2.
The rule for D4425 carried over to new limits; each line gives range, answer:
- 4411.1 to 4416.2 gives 14.7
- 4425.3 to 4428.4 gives 14.9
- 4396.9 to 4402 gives 12.7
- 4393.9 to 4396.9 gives 13.4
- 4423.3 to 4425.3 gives 15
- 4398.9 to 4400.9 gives 11.4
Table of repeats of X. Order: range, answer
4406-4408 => 11.6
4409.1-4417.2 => 13.8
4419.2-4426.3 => 12.4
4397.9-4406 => 11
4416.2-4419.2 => 15.1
